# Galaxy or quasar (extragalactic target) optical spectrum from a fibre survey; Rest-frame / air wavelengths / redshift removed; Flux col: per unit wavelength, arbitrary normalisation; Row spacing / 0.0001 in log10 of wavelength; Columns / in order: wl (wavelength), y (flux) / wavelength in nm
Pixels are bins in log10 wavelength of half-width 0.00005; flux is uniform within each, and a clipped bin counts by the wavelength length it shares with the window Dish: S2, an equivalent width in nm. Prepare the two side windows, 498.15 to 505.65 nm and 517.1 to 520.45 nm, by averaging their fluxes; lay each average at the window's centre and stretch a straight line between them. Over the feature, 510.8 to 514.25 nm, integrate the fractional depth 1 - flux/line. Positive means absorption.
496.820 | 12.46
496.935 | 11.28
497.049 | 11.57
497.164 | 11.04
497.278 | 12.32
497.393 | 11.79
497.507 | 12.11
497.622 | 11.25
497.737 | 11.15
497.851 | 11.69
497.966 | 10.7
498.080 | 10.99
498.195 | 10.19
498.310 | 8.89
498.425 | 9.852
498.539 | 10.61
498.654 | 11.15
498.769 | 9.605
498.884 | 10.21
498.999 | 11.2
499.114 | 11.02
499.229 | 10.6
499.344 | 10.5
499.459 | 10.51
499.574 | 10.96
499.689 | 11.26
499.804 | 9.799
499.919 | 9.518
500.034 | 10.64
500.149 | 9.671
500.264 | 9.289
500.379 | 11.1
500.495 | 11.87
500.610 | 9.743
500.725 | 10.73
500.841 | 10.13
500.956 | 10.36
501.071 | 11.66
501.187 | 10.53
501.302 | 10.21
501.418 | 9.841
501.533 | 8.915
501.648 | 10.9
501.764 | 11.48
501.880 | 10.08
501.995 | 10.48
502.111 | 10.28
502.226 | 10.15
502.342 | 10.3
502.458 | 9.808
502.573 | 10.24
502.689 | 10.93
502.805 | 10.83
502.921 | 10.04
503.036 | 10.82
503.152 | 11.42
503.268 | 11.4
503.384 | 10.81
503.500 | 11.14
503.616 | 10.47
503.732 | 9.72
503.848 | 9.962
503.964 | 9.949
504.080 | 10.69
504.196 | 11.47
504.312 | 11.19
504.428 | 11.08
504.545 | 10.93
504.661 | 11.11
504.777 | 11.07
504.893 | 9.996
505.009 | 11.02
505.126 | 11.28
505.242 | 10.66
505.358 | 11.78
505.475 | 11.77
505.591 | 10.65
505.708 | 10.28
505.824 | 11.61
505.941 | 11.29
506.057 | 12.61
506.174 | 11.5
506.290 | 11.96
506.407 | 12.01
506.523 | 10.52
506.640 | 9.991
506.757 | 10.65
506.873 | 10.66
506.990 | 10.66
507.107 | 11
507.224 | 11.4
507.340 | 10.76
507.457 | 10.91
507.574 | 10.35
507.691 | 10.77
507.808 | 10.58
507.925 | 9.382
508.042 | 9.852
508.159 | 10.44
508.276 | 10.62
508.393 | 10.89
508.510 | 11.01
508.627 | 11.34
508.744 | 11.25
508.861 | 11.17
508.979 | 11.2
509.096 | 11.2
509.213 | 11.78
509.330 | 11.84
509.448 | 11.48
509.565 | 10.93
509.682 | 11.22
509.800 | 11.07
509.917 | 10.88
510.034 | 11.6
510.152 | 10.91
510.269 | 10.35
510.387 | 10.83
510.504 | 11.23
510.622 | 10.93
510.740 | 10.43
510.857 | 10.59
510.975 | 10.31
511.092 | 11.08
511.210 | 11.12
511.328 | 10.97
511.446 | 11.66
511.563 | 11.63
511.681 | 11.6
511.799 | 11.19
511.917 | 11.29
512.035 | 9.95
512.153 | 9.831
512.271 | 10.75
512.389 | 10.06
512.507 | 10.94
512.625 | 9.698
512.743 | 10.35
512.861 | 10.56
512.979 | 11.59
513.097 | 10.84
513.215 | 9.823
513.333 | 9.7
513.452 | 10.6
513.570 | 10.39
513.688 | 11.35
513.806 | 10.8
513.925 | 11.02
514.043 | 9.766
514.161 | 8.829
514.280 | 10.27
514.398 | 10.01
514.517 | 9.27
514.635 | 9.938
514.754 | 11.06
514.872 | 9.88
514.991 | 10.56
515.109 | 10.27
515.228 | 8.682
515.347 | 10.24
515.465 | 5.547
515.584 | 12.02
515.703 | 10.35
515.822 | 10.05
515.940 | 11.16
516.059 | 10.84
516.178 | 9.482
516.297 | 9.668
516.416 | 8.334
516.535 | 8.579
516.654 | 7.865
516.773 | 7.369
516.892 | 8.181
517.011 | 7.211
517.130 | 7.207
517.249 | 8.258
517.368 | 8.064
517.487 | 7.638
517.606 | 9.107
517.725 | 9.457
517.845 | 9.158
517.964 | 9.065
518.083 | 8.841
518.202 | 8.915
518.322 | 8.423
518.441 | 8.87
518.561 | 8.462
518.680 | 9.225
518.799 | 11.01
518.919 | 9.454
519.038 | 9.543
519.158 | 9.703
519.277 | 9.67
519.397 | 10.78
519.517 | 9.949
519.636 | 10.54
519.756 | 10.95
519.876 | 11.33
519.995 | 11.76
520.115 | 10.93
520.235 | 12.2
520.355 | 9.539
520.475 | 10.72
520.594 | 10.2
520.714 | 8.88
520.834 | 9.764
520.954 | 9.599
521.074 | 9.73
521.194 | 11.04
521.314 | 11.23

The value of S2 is -0.230 nm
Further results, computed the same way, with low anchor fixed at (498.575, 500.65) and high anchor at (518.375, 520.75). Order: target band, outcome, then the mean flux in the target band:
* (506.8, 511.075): -0.221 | 10.9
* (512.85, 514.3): -0.020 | 10.4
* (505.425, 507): -0.118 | 11.2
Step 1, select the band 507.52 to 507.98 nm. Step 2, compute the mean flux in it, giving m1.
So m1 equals 10.3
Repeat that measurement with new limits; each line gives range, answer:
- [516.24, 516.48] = 8.98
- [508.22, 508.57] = 10.9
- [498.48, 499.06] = 10.6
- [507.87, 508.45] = 10.2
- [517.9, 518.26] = 8.96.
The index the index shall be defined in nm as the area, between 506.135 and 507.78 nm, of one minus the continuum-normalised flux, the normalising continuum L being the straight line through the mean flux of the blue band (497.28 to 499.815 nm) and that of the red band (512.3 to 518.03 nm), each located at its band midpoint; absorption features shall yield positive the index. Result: -0.12 nm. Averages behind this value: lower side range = 10.8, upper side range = 9.61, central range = 10.9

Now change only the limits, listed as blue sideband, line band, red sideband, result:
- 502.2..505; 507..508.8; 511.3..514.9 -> -0.02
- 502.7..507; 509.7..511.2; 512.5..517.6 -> -0.10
